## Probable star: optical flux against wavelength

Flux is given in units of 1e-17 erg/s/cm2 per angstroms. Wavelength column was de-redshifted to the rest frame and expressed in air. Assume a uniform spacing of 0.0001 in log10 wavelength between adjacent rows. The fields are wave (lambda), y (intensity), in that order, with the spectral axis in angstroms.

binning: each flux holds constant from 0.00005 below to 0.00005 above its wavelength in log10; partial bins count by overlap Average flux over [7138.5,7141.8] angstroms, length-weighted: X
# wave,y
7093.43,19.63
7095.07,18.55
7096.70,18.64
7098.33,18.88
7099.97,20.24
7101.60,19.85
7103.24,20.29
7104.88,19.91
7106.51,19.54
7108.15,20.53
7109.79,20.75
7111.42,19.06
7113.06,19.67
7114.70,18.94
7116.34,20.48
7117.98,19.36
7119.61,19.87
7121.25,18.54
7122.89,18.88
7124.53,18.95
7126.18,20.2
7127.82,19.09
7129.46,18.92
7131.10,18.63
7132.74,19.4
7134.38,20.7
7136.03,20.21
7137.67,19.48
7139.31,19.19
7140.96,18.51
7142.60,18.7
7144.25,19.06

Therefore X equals 18.8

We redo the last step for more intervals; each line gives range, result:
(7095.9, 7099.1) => 18.8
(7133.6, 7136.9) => 20.4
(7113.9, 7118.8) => 19.6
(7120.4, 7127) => 19.1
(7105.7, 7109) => 20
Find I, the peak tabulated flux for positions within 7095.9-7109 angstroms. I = 20.53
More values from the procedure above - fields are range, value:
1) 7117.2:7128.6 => 20.2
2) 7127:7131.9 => 19.09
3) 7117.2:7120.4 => 19.87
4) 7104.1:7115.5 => 20.75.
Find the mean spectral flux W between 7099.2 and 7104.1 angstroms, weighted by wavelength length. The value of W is 20.1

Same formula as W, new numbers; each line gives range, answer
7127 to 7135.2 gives 19.4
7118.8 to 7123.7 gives 19.1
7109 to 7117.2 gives 19.8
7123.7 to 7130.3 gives 19.3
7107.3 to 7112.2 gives 20.1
